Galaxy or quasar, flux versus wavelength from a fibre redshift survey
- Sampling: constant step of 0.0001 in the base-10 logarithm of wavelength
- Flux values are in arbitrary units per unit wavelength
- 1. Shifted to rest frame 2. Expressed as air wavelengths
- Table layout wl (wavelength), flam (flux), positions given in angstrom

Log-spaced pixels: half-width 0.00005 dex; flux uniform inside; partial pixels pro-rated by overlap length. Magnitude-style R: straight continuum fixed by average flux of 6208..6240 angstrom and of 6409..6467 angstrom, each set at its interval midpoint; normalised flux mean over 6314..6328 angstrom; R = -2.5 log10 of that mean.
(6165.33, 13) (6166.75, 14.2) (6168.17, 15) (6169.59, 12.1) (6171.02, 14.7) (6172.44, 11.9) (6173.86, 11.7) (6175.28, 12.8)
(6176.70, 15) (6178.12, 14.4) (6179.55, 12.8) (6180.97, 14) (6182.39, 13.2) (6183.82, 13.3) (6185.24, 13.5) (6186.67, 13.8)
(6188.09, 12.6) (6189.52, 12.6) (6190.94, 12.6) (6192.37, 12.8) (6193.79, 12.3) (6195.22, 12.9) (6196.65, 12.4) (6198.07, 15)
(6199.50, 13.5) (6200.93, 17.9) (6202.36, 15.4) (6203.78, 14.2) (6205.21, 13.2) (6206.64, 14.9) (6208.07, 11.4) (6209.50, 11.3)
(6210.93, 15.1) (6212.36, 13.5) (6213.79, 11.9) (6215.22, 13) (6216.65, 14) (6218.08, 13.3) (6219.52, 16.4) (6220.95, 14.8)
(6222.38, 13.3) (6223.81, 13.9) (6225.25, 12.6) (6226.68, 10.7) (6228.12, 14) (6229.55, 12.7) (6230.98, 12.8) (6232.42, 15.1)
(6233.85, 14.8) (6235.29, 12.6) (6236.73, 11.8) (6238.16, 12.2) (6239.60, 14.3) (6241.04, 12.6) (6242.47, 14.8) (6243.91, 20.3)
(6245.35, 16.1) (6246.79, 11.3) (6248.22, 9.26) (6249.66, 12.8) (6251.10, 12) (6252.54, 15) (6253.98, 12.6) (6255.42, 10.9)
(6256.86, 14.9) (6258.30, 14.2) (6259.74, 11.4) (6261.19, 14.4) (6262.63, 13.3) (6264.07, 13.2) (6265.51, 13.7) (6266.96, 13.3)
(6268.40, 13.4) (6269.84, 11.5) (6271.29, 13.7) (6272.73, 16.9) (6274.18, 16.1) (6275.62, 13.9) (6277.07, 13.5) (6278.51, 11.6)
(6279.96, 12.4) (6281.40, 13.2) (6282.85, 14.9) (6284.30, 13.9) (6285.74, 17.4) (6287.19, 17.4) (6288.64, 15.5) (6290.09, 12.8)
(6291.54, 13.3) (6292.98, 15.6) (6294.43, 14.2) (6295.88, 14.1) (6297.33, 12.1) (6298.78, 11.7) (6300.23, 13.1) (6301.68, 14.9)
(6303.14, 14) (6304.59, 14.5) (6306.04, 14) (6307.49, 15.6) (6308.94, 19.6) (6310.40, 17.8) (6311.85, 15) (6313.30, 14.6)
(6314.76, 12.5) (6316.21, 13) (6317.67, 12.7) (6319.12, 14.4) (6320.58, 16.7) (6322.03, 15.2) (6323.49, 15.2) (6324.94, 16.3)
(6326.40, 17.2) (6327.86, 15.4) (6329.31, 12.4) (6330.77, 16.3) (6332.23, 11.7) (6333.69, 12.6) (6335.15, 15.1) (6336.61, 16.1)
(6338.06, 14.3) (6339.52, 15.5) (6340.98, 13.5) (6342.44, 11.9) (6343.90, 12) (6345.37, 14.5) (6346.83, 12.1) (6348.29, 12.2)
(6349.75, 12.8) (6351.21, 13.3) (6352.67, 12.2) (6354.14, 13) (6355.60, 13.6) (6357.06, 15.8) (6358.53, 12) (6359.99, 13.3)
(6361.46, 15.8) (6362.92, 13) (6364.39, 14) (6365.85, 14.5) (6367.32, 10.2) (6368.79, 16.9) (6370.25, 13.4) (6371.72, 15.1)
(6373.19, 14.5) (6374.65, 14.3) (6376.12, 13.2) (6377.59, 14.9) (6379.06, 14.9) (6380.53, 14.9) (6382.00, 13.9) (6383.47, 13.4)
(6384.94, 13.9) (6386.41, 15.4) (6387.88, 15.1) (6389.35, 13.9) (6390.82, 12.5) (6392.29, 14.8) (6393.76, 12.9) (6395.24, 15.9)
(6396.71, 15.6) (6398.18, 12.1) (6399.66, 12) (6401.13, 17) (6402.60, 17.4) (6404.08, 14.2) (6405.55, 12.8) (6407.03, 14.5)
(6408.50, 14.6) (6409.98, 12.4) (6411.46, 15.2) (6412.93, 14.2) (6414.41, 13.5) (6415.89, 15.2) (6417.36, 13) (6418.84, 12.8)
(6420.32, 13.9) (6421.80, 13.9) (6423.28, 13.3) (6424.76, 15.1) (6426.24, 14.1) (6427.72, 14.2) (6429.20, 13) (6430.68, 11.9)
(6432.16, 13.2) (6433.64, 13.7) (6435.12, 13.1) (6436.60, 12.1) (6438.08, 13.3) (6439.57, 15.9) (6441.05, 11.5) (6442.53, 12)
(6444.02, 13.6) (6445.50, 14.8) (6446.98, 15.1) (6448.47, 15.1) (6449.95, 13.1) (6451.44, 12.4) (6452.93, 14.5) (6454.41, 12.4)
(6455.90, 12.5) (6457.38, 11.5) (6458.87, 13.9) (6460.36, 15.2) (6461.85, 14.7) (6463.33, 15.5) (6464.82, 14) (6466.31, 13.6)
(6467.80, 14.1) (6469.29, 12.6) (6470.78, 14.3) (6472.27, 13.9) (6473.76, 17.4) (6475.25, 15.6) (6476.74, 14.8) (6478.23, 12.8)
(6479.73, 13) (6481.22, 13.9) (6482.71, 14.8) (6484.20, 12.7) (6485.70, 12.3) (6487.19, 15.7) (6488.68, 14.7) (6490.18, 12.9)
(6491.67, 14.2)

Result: -0.105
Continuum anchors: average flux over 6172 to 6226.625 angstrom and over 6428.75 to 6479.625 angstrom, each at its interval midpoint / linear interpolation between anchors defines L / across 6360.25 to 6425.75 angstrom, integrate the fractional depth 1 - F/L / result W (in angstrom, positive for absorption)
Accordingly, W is -2.4 angstrom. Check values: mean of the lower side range 13.5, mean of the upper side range 13.7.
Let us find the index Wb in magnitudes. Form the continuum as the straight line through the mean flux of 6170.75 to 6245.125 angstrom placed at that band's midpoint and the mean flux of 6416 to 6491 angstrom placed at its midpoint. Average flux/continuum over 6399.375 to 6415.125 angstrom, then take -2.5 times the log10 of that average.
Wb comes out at -0.053 mag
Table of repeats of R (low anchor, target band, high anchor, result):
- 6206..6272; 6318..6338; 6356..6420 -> -0.08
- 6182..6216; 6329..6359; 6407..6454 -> 0.01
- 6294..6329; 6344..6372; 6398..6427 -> 0.07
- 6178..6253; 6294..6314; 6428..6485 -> -0.08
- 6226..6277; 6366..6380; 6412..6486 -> -0.04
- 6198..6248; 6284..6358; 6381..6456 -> -0.04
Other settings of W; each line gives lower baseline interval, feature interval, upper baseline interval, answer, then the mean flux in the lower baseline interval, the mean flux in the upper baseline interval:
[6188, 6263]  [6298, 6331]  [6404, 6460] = -3.3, 13.5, 13.6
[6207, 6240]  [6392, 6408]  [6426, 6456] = -1.3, 13.3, 13.4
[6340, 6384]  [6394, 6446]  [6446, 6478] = 0.2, 13.6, 14.1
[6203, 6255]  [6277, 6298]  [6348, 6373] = -1.0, 13.4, 13.6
